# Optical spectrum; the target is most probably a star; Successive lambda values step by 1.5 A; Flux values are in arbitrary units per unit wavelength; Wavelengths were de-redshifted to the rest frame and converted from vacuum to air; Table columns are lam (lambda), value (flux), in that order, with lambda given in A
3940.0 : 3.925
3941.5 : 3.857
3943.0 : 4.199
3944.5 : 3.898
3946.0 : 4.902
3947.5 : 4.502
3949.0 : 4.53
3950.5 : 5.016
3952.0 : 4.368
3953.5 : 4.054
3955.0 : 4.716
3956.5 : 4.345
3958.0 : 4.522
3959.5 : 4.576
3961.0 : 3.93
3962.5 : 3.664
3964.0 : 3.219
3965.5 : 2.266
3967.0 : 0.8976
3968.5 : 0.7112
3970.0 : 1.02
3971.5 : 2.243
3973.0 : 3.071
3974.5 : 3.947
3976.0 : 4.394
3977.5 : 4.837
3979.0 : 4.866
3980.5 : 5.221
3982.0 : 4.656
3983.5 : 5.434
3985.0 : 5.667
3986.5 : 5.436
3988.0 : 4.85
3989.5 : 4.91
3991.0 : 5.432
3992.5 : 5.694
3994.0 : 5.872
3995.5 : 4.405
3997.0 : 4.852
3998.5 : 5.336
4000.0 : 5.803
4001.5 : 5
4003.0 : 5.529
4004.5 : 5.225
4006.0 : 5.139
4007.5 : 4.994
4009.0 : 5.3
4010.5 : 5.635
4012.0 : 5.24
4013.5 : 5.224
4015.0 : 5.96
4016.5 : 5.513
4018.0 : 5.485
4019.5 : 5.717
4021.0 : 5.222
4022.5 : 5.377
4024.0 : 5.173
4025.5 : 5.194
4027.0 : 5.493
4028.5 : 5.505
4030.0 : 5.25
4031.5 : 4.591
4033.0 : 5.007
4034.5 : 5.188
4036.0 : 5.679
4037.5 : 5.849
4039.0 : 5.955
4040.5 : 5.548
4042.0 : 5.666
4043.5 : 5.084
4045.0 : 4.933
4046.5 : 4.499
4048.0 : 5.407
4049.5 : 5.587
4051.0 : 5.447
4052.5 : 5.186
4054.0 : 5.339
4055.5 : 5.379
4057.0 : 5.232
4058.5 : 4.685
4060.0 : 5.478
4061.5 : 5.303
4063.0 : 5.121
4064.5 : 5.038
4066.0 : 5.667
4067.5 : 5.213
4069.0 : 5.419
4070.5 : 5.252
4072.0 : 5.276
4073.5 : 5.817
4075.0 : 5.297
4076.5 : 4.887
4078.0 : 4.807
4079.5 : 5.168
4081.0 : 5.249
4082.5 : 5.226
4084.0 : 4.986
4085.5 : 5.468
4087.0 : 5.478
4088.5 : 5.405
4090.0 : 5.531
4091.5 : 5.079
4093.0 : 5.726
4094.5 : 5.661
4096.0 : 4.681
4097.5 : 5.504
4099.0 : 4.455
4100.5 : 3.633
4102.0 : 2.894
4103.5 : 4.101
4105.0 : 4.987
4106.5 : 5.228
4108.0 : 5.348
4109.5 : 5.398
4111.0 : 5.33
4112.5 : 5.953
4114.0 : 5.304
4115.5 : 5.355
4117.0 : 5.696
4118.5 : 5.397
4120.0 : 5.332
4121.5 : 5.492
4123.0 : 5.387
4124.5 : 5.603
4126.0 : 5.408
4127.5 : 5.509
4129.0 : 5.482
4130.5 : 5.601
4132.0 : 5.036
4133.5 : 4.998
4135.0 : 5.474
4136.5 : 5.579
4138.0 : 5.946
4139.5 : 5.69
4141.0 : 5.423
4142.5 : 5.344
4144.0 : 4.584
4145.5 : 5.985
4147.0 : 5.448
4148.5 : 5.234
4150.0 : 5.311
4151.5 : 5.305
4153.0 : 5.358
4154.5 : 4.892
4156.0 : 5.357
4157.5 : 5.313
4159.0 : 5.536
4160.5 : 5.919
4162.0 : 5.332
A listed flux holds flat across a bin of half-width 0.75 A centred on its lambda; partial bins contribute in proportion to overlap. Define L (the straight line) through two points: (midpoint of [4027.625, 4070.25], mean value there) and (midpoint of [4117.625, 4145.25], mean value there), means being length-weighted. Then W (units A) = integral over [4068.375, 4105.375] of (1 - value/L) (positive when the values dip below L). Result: 2.2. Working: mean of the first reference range 5.29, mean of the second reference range 5.42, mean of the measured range 5.04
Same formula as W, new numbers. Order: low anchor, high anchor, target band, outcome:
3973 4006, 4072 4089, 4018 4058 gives -1.2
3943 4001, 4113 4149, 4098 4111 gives 1.7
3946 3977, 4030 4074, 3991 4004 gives -3.3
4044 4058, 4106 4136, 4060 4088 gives 0.1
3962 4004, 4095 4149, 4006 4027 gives -4.1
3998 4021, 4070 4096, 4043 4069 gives 0.6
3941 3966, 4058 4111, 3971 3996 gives -2.3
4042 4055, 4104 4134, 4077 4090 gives 0.2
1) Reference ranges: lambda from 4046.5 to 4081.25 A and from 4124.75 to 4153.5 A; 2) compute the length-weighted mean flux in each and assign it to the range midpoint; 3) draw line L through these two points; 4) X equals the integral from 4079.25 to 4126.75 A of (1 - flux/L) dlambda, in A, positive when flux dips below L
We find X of 1.5 A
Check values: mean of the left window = 5.26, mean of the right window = 5.41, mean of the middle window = 5.17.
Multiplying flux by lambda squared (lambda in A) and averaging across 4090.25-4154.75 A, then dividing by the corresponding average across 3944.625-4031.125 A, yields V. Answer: 1.20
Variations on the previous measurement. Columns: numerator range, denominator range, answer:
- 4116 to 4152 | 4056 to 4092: 1.06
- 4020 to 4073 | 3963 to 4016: 1.20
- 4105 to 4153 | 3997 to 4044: 1.06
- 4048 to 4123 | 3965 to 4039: 1.12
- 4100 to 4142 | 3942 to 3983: 1.49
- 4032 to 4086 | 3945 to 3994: 1.33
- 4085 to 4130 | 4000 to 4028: 1.01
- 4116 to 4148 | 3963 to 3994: 1.47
